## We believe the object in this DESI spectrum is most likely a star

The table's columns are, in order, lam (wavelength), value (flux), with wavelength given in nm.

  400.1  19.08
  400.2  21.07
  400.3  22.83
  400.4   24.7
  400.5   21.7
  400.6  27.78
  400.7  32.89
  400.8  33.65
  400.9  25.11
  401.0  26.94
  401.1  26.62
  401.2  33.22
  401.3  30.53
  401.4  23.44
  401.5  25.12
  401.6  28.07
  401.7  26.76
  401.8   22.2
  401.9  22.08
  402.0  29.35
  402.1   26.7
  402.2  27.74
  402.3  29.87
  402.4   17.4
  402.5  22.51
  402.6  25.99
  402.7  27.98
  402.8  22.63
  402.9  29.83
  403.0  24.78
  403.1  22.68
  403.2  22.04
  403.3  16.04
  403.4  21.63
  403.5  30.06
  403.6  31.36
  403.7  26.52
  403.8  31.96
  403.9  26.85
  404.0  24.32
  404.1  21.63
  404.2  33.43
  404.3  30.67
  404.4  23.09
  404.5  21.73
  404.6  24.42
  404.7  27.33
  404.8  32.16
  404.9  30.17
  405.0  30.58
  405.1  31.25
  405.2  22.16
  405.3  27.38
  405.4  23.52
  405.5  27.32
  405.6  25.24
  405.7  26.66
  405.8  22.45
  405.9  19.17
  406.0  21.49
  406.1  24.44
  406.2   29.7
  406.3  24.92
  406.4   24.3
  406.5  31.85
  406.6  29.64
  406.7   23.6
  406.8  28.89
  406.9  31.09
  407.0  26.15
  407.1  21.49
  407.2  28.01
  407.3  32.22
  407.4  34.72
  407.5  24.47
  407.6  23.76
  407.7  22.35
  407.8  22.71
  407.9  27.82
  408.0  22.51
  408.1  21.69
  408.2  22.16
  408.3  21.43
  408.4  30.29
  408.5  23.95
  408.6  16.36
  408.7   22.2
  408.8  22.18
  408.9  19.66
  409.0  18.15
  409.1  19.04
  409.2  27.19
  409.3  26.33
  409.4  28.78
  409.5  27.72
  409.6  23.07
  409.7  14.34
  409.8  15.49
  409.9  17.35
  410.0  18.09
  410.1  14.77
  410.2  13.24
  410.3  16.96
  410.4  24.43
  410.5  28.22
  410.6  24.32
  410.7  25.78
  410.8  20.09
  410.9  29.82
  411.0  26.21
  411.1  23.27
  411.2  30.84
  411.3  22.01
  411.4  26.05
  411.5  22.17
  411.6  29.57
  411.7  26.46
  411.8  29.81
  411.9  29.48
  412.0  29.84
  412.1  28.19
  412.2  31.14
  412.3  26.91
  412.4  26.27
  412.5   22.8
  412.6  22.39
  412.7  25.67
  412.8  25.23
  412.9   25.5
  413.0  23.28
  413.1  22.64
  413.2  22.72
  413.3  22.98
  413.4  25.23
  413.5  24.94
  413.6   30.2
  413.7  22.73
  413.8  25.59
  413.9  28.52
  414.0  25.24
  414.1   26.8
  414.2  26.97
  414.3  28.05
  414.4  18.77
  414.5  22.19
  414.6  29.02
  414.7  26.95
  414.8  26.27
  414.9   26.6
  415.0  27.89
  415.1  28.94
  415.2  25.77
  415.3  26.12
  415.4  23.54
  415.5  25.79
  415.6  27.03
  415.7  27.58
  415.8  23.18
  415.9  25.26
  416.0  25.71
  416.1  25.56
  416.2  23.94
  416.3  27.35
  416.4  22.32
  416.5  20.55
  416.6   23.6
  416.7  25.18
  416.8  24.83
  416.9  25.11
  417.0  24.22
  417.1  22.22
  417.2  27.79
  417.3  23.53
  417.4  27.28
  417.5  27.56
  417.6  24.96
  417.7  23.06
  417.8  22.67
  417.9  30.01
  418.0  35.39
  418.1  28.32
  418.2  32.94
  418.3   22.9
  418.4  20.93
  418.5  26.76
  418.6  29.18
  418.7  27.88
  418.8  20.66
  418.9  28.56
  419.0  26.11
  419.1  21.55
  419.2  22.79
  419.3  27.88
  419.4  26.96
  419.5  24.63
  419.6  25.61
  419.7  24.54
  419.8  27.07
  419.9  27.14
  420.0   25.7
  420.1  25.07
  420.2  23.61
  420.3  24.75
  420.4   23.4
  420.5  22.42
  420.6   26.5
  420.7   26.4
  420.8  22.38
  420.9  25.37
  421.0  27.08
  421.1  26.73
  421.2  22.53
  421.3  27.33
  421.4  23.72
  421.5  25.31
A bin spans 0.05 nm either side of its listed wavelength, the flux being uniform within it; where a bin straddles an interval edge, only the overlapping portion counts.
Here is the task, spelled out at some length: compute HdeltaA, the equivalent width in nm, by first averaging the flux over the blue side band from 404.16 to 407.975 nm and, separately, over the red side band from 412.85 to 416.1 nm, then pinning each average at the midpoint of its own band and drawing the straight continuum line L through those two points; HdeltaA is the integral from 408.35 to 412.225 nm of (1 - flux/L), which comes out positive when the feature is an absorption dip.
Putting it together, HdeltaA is 0.36 nm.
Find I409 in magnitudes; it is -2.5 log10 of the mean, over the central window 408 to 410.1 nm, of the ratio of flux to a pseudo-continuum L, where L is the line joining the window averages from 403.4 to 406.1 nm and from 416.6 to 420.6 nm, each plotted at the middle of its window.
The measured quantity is 0.21 mag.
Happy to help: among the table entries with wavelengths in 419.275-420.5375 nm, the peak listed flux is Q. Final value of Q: 27.88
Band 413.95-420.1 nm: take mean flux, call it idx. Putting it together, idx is 25.7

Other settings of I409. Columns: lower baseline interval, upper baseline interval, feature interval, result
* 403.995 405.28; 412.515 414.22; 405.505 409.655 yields 0.07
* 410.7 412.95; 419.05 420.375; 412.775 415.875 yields 0.02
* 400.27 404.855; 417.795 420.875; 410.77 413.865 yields 0.01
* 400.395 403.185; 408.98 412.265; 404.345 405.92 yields -0.03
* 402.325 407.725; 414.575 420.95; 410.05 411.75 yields 0.09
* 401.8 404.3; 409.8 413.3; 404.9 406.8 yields -0.04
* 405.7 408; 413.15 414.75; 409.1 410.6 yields 0.21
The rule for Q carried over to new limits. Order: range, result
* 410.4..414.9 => 31.14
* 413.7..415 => 29.02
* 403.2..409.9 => 34.72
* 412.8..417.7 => 30.2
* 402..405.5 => 33.43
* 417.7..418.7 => 35.39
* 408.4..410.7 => 28.78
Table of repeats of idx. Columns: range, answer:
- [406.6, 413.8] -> 24.4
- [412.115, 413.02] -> 25.6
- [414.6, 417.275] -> 25.4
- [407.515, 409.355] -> 22.8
